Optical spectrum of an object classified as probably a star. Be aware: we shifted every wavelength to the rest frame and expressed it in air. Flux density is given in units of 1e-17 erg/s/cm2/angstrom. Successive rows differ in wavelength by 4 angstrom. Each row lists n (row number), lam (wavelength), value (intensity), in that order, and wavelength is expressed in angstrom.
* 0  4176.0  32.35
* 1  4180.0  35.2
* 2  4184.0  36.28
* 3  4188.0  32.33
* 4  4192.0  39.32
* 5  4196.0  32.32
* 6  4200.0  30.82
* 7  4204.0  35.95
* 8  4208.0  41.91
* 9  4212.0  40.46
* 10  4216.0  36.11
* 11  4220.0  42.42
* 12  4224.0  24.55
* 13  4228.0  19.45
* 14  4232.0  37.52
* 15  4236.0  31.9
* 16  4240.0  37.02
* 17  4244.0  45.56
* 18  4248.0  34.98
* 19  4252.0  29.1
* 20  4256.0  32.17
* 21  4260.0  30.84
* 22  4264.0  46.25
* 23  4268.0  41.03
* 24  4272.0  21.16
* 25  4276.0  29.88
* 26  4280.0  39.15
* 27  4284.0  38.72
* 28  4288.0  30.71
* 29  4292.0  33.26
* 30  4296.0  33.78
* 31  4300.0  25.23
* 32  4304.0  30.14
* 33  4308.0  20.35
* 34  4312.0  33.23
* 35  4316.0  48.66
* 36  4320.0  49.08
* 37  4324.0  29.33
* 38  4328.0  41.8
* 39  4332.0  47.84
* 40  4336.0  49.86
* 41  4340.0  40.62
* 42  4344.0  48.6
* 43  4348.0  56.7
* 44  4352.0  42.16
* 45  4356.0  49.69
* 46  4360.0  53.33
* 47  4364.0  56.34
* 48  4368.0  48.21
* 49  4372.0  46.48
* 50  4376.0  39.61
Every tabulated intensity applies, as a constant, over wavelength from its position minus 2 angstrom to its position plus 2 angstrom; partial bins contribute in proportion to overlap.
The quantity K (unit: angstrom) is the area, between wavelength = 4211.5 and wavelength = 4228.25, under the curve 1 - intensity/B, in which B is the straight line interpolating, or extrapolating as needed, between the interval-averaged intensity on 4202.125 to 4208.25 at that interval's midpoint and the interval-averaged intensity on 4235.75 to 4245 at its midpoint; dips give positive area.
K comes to 2.20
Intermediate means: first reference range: 38.1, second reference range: 38.5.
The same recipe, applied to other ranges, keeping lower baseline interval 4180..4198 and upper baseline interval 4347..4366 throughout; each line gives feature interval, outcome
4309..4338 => 3.7 angstrom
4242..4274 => 5.0 angstrom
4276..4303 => 7.1 angstrom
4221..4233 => 3.5 angstrom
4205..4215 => -0.8 angstrom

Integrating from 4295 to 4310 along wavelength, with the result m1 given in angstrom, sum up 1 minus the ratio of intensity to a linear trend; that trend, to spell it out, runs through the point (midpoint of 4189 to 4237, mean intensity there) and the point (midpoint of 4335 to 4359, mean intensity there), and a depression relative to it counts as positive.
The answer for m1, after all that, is 5.70 angstrom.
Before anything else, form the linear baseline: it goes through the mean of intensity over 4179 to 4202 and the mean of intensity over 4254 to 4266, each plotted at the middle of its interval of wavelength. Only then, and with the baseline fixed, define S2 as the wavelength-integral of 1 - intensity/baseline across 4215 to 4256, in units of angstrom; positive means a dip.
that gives 2.26 angstrom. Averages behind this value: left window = 34.3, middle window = 33.7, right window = 36.4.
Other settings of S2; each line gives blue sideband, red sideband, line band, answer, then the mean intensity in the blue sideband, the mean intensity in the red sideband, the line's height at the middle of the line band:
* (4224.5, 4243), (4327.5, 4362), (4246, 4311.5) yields 9.74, 31.7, 48.1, 38.3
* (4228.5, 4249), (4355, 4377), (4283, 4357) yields 9.10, 36.2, 49.3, 44.6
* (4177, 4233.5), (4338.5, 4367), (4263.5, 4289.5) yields 4.42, 34.6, 49.7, 41.9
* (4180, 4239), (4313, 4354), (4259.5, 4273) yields 1.04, 34.5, 45.2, 39.4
